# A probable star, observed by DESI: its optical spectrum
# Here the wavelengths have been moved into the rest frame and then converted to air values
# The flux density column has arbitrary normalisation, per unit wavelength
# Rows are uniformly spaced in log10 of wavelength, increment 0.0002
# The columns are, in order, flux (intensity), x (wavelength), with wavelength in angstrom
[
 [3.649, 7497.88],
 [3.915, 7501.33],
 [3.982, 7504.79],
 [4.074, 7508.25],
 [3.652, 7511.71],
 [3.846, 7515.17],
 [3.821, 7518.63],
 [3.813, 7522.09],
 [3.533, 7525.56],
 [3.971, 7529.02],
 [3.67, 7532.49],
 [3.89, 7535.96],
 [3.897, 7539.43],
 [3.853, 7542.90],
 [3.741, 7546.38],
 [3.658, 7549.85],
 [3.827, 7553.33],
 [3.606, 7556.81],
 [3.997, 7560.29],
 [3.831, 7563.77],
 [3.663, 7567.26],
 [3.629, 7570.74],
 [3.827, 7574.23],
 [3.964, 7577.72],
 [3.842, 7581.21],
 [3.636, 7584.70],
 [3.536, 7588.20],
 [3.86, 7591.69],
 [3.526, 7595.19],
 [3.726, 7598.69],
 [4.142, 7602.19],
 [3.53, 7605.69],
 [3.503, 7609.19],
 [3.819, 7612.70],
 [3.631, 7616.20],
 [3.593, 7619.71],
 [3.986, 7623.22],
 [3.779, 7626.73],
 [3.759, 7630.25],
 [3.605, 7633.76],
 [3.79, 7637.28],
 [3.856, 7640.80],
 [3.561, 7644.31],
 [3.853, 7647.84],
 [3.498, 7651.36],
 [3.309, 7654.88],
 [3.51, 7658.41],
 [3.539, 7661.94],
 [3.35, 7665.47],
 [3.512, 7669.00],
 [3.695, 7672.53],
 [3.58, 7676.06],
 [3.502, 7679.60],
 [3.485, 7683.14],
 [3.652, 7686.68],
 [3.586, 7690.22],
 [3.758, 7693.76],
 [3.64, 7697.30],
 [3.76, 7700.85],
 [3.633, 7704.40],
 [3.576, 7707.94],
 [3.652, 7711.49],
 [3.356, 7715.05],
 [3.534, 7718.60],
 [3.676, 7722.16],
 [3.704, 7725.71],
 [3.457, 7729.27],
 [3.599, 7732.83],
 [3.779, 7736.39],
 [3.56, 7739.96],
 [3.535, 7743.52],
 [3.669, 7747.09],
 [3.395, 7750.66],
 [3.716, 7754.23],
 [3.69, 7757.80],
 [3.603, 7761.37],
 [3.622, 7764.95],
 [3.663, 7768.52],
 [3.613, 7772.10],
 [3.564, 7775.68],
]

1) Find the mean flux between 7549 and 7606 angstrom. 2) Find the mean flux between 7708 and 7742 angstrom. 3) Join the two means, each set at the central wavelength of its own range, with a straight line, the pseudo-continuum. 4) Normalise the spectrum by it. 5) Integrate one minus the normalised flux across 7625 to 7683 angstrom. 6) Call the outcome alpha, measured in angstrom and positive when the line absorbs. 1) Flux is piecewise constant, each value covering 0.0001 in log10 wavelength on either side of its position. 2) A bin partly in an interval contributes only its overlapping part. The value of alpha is 1.09 angstrom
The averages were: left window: 3.76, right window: 3.59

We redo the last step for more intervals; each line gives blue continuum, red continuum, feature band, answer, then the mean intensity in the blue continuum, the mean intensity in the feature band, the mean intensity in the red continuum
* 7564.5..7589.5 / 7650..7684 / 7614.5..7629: -0.5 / 3.73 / 3.75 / 3.5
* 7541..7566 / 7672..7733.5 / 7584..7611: 0.3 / 3.79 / 3.68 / 3.6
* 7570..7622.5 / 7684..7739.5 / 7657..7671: 0.7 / 3.72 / 3.48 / 3.62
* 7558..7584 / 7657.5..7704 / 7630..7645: -0.2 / 3.81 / 3.72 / 3.58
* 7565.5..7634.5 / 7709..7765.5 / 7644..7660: 0.6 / 3.73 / 3.54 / 3.6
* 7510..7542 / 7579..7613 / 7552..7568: -0.2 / 3.79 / 3.79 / 3.71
